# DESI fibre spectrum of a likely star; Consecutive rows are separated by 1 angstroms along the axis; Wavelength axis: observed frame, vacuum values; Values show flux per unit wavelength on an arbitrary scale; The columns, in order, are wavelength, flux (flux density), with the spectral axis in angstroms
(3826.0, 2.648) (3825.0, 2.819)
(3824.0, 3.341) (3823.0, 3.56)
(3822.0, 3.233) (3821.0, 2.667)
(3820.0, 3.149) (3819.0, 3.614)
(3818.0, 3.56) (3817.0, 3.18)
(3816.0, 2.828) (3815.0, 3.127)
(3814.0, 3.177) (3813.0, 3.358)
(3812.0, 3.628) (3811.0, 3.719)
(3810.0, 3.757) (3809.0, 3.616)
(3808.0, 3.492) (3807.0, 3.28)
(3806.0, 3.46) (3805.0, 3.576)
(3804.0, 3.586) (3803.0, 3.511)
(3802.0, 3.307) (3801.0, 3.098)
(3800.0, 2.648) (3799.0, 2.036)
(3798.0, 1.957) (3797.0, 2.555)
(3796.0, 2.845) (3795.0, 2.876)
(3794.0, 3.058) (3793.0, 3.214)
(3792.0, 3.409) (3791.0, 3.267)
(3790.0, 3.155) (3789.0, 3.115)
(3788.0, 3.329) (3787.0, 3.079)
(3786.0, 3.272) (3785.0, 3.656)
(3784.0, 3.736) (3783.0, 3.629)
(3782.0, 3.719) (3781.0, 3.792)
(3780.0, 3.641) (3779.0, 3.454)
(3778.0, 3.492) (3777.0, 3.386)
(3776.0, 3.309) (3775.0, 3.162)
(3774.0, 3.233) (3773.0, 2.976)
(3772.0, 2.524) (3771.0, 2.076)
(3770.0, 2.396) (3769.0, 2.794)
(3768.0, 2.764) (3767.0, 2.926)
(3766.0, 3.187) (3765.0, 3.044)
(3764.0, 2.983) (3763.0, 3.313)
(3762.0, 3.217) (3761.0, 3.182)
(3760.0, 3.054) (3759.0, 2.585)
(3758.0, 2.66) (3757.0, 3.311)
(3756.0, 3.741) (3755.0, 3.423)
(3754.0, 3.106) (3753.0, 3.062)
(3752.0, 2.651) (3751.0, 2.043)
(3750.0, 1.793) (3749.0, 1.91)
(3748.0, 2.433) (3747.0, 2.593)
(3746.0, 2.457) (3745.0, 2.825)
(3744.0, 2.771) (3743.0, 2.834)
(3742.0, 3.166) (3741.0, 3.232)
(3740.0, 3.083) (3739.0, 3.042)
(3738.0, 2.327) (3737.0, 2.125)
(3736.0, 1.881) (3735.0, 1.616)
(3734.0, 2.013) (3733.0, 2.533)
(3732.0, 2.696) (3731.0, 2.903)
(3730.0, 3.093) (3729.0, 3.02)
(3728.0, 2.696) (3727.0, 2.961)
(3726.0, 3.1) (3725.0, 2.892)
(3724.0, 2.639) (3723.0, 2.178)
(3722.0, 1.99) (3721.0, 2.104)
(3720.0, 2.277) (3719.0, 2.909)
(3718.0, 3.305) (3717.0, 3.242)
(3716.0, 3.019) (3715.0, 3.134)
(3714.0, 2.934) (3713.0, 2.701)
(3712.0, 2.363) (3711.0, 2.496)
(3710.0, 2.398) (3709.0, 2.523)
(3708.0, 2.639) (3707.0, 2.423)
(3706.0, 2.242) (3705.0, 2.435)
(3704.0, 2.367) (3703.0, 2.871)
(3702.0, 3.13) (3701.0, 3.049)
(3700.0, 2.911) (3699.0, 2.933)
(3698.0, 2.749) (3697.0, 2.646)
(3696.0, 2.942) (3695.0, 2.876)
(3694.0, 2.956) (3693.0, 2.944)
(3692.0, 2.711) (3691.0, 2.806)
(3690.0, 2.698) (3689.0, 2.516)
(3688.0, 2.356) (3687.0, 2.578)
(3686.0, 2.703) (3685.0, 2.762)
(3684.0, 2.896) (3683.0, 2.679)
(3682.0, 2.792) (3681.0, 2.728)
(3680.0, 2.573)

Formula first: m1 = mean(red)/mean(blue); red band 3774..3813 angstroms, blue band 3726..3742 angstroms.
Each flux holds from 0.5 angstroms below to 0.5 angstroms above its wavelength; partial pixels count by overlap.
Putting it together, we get 1.2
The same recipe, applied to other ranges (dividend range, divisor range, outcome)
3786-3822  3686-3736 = 1.19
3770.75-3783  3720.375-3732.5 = 1.22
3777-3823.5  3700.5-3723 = 1.23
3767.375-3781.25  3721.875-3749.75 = 1.17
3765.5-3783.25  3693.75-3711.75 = 1.16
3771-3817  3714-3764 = 1.18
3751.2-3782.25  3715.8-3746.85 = 1.16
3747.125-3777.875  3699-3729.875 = 1.06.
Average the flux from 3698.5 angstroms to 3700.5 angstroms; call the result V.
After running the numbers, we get 2.92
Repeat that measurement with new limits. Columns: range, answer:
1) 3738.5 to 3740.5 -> 3.06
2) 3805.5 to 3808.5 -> 3.41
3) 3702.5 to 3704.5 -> 2.62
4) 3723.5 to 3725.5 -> 2.77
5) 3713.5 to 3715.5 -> 3.03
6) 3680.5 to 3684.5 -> 2.77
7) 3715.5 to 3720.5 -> 2.95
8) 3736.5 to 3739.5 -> 2.5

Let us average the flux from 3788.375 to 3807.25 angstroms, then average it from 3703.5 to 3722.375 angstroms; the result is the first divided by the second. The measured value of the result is 1.17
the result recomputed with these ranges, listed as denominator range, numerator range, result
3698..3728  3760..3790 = 1.18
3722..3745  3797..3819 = 1.21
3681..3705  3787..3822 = 1.15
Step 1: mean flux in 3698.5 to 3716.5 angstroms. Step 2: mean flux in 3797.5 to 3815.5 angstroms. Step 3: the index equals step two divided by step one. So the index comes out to 1.2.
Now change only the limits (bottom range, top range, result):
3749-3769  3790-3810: 1.07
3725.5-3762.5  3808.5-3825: 1.22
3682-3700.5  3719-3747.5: 0.95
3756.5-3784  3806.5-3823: 1.07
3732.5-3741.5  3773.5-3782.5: 1.43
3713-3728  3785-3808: 1.12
